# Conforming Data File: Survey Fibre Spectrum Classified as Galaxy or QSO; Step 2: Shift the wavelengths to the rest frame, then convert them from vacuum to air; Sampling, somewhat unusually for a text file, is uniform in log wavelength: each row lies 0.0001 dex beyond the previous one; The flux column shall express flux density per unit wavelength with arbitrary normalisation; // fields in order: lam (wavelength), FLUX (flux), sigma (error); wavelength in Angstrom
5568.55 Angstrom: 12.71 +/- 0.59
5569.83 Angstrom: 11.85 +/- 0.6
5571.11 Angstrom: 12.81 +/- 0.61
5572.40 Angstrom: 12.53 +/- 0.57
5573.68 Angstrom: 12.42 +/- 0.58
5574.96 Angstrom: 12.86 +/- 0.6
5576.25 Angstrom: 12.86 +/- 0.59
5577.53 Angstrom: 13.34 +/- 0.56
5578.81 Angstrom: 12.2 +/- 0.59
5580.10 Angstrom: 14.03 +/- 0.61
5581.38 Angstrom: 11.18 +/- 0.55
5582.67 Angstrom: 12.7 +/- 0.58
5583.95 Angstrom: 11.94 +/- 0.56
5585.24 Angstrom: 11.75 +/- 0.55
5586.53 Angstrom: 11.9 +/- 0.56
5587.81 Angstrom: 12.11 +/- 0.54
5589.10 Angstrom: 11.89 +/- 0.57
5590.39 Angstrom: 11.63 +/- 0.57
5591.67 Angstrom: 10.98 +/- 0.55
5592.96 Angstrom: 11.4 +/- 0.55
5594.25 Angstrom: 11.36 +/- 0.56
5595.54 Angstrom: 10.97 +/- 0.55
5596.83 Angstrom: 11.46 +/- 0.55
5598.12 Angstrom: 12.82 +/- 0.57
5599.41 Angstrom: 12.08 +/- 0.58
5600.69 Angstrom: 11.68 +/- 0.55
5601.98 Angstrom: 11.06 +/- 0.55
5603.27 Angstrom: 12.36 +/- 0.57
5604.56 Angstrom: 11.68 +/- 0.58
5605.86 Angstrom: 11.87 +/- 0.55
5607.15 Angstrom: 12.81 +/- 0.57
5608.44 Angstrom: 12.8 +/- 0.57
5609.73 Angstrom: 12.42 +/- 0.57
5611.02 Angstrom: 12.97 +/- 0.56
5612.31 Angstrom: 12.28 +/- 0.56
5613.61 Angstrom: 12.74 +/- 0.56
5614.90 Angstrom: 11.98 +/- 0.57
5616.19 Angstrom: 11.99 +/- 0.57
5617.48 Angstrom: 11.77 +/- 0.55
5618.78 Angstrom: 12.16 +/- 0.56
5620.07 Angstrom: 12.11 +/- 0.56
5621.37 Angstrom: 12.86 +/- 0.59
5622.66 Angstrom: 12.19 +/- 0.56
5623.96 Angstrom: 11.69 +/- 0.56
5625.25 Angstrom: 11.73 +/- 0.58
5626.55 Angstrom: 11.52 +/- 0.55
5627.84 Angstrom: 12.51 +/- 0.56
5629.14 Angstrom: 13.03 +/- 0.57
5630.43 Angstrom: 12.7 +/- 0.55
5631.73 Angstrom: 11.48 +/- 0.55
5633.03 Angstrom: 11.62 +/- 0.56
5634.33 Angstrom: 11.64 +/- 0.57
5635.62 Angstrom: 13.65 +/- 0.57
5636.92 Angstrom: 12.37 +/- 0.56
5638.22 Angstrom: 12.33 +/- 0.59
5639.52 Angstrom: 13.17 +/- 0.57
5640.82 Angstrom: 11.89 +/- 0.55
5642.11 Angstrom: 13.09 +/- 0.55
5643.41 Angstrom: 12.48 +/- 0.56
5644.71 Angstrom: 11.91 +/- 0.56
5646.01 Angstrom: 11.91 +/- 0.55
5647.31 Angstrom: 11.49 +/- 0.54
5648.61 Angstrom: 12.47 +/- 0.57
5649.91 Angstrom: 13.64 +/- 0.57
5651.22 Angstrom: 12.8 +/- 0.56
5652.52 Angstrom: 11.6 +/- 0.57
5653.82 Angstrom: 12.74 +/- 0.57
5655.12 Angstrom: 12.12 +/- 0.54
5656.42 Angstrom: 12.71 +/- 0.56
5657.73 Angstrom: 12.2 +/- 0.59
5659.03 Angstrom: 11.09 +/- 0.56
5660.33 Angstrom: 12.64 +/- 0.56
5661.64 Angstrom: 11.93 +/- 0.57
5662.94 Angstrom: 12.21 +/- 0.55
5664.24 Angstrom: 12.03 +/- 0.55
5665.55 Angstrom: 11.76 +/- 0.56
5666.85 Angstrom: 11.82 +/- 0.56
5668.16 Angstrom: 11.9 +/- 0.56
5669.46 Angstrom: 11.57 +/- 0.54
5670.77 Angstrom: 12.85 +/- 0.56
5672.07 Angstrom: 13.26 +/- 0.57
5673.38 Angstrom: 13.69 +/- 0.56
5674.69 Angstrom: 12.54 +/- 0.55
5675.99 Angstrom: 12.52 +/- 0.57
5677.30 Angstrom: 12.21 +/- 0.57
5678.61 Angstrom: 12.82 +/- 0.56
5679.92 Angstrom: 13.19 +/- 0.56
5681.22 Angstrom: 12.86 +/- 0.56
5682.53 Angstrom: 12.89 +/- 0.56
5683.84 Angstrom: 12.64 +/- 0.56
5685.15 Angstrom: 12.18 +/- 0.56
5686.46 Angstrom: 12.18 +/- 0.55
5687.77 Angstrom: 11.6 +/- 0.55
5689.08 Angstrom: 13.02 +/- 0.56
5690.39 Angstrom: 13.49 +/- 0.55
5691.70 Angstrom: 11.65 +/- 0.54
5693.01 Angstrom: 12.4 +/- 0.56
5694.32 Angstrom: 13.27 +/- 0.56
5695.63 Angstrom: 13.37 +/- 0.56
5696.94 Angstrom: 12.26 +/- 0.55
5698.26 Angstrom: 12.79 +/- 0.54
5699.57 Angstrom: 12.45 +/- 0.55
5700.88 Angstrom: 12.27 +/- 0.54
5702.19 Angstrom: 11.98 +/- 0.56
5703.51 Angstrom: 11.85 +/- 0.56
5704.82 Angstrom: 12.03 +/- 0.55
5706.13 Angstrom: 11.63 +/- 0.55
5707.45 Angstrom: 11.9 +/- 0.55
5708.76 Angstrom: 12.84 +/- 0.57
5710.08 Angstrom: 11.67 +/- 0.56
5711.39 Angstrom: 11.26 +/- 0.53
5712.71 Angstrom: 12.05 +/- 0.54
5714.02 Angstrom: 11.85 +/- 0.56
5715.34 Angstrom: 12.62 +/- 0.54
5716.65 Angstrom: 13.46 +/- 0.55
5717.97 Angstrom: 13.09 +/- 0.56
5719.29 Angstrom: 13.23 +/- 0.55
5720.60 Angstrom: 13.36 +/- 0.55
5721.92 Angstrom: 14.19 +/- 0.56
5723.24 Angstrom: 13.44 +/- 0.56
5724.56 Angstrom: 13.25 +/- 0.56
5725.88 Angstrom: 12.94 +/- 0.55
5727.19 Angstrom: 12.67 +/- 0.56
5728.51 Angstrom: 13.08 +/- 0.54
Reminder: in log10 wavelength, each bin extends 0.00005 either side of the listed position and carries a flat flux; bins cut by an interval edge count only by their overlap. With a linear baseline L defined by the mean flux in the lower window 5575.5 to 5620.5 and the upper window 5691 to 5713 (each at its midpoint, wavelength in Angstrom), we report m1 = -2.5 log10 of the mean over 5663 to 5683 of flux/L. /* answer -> -0.03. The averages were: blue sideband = 12.1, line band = 12.5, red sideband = 12.2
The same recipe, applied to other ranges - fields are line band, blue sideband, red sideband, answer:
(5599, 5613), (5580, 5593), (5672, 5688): -0.01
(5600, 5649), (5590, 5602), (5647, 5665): -0.03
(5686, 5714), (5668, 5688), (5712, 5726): 0.05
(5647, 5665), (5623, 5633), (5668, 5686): 0.01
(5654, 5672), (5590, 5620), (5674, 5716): 0.01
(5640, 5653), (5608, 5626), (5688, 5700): 0.01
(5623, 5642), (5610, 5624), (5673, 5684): 0.01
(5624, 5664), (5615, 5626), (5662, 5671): -0.02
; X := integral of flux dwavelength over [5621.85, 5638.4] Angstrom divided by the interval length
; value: 12.2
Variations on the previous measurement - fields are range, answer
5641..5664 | 12.3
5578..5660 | 12.2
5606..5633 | 12.3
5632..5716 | 12.4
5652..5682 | 12.4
